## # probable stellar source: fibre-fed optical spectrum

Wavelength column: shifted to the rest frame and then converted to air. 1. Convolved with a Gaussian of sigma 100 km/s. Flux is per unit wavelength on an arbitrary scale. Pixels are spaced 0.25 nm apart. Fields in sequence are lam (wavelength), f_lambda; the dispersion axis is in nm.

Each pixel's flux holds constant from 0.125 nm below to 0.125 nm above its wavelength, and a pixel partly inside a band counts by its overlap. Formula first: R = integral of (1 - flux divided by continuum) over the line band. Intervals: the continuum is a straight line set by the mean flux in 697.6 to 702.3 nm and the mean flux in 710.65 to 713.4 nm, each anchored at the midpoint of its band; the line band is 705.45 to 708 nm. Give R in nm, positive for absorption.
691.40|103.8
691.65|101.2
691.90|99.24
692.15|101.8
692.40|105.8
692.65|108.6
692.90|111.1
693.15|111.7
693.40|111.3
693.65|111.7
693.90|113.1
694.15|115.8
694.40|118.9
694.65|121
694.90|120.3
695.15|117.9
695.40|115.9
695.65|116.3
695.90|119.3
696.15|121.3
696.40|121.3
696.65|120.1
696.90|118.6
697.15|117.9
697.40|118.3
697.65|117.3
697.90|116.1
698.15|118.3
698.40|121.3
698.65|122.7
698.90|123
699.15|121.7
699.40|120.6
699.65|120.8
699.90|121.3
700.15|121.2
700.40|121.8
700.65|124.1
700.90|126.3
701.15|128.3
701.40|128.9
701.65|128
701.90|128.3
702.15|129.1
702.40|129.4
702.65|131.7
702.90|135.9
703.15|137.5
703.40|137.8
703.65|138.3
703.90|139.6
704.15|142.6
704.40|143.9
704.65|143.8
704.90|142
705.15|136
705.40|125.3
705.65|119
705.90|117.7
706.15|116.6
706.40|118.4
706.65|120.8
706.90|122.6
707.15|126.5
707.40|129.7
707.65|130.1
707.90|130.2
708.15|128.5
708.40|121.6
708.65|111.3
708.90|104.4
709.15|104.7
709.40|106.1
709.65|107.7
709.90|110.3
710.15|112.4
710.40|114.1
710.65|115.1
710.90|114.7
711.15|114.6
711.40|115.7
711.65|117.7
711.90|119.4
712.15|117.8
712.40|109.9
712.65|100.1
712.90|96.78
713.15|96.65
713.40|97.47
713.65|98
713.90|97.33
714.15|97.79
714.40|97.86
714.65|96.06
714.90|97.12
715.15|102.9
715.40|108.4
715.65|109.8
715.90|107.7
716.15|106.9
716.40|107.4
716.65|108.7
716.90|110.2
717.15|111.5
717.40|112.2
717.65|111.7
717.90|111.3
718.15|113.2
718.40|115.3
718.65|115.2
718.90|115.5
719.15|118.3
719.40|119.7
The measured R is -0.16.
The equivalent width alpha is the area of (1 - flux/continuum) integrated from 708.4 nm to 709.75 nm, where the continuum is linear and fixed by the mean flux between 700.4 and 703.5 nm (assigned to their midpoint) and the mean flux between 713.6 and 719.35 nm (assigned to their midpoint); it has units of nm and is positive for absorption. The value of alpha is 0.12 nm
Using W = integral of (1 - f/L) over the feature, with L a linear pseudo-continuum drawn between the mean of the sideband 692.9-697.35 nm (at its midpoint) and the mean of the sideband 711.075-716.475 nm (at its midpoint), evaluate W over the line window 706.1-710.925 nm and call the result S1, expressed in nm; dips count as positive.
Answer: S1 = -0.396 nm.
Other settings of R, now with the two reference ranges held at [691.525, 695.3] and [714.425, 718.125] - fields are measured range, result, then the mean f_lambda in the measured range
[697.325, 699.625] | -0.20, 120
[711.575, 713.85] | 0.05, 105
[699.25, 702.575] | -0.46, 125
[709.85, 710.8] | -0.04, 113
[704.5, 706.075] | -0.31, 130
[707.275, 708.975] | -0.22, 123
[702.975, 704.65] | -0.47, 140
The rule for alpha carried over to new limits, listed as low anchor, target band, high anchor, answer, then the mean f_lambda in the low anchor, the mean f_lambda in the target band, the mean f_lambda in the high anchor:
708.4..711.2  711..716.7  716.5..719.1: 0.328 nm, 111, 105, 113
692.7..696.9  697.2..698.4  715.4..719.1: -0.021 nm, 117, 118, 111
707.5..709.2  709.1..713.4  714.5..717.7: 0.179 nm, 119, 110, 107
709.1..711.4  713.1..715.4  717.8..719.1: 0.294 nm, 112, 98.5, 114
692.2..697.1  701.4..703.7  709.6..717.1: -0.423 nm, 116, 132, 107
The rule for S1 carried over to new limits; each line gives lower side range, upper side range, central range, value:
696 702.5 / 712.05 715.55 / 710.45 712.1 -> -0.18 nm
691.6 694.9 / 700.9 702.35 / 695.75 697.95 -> -0.01 nm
